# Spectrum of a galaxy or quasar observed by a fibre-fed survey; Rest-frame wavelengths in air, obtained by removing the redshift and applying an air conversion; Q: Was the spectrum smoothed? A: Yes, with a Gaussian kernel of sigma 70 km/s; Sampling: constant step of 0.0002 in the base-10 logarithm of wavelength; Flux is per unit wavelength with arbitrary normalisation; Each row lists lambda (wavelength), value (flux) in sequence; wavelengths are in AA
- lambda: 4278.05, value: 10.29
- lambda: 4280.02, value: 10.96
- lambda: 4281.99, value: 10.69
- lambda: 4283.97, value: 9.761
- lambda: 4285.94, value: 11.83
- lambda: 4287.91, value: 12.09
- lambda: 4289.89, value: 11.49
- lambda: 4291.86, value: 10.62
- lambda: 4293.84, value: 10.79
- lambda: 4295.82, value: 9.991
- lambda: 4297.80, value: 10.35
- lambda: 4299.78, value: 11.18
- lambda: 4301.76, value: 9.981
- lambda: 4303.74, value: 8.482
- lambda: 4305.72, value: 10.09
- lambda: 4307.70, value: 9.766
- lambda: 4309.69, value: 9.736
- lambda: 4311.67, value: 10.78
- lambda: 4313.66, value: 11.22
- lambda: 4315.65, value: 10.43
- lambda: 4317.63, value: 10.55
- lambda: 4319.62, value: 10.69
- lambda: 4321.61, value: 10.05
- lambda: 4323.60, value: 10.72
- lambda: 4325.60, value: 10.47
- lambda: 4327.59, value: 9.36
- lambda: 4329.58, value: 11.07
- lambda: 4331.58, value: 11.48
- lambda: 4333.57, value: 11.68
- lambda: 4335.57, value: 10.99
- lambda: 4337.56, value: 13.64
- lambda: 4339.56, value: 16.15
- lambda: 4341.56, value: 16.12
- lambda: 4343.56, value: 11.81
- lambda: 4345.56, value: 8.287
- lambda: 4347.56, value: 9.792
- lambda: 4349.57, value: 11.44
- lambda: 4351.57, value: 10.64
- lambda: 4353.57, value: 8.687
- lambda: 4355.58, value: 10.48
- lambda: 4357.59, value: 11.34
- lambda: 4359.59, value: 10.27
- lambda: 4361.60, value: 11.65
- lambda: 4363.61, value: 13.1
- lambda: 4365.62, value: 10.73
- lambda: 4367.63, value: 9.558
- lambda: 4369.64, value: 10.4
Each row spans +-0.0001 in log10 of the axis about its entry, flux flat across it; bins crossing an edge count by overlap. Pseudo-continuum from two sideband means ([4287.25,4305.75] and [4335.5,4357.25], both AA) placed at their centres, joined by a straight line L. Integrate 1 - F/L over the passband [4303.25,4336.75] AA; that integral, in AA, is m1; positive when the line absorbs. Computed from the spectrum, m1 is 1.7 AA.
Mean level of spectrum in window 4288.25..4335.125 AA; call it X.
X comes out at 10.5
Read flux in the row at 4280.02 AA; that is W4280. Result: 10.96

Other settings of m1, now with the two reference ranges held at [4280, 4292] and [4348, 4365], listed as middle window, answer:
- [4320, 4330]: 0.6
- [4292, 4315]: 1.7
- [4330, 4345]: -2.7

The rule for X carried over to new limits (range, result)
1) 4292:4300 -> 10.5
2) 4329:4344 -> 13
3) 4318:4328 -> 10.3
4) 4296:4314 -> 10.1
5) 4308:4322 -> 10.5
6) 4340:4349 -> 11.8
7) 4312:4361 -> 11.1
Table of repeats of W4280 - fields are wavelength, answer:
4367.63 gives 9.558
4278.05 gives 10.29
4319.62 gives 10.69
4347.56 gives 9.792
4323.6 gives 10.72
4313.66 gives 11.22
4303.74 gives 8.482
